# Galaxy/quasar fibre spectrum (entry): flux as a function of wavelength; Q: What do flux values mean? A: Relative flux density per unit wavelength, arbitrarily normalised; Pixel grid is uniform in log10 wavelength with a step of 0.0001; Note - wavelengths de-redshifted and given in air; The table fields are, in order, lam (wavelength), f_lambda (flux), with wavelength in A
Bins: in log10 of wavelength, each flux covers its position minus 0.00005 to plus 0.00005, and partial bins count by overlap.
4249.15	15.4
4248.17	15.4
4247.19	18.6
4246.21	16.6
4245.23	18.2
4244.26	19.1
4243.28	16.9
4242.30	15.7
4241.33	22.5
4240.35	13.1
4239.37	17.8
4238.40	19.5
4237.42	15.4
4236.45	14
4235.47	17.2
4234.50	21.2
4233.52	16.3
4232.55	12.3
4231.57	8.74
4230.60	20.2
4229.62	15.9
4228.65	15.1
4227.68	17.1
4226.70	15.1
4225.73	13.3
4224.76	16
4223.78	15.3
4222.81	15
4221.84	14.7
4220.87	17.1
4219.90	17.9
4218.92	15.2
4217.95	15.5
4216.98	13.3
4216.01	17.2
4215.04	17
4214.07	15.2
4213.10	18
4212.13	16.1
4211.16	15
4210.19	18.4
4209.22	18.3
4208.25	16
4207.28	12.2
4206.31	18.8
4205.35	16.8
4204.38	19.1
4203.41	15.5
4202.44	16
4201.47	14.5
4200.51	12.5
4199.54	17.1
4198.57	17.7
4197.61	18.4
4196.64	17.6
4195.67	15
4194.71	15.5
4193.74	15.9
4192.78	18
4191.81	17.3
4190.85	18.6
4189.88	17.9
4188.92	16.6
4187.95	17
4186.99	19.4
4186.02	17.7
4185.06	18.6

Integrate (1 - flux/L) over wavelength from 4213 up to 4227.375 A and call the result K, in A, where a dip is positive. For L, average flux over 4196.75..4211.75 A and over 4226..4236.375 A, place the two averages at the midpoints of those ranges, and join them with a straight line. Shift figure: 0.3 A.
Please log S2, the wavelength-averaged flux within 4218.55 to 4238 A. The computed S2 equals 15.7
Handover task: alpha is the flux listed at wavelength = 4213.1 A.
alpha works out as 18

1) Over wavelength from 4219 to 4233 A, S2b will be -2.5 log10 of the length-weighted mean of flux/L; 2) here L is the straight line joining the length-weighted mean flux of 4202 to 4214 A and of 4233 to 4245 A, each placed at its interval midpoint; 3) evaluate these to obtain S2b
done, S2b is 0.12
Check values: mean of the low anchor 16.6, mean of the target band 15.3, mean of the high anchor 17.4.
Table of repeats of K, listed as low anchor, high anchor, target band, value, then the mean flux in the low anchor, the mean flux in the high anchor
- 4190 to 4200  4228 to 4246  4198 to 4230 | 1.71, 17.1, 16.6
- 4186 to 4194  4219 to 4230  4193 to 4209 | 0.73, 17.6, 15.7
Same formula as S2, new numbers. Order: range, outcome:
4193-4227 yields 16.1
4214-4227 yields 15.6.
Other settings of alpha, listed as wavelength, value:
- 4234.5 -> 21.2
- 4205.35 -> 16.8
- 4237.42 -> 15.4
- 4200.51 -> 12.5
